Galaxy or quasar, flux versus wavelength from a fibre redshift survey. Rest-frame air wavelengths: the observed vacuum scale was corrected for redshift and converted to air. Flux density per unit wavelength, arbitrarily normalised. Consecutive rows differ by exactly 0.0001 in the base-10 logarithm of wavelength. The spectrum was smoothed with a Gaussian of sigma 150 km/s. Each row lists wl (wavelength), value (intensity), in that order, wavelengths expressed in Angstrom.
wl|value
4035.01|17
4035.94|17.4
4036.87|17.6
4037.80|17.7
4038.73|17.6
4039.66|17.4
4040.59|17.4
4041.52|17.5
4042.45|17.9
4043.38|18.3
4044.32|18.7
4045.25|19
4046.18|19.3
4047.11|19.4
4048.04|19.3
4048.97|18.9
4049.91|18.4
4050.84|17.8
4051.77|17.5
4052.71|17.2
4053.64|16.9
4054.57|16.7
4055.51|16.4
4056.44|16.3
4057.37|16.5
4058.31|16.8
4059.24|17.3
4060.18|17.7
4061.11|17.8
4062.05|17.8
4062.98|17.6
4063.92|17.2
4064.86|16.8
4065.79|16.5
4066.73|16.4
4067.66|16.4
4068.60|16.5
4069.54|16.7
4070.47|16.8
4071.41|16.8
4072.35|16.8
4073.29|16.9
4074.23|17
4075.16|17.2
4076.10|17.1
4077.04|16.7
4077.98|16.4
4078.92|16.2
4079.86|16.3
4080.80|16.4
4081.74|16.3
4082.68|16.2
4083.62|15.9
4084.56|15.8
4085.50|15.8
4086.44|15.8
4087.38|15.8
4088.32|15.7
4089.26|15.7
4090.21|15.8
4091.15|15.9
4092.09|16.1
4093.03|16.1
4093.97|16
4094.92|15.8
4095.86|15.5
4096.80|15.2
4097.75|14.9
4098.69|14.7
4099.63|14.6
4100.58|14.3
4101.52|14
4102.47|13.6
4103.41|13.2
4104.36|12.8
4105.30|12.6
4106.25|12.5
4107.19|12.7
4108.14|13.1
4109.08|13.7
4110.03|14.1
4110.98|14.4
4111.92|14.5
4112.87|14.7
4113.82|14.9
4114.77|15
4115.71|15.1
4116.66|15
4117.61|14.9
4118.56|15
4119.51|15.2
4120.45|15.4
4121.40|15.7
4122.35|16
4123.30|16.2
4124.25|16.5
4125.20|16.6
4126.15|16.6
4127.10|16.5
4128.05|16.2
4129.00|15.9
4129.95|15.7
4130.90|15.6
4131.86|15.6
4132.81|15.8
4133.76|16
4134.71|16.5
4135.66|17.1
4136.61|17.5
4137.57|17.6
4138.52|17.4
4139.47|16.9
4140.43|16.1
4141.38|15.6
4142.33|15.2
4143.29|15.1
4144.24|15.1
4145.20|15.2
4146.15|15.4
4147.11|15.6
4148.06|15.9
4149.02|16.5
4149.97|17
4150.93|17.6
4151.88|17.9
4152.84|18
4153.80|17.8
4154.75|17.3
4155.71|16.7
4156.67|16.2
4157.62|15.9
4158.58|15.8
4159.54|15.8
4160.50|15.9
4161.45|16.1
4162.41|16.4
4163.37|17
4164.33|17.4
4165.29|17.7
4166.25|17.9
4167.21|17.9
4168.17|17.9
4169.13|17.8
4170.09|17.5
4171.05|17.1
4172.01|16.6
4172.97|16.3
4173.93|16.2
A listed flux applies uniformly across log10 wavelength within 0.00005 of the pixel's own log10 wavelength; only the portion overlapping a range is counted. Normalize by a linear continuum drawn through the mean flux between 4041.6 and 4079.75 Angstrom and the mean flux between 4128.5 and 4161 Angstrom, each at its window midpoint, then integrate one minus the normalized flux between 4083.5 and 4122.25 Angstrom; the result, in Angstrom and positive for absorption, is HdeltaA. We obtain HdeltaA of 4.6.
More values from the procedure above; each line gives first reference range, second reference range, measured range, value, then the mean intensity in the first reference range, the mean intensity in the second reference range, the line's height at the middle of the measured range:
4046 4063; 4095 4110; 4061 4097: -1.58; 17.6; 13.9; 15.7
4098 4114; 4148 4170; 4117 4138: -1.38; 13.8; 17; 15.1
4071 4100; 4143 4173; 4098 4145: 3.39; 16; 16.7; 16.4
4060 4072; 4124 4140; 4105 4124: 2.31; 17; 16.5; 16.6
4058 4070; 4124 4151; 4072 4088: 0.45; 17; 16.2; 16.9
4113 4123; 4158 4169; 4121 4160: -0.70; 15.2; 16.9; 16.1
